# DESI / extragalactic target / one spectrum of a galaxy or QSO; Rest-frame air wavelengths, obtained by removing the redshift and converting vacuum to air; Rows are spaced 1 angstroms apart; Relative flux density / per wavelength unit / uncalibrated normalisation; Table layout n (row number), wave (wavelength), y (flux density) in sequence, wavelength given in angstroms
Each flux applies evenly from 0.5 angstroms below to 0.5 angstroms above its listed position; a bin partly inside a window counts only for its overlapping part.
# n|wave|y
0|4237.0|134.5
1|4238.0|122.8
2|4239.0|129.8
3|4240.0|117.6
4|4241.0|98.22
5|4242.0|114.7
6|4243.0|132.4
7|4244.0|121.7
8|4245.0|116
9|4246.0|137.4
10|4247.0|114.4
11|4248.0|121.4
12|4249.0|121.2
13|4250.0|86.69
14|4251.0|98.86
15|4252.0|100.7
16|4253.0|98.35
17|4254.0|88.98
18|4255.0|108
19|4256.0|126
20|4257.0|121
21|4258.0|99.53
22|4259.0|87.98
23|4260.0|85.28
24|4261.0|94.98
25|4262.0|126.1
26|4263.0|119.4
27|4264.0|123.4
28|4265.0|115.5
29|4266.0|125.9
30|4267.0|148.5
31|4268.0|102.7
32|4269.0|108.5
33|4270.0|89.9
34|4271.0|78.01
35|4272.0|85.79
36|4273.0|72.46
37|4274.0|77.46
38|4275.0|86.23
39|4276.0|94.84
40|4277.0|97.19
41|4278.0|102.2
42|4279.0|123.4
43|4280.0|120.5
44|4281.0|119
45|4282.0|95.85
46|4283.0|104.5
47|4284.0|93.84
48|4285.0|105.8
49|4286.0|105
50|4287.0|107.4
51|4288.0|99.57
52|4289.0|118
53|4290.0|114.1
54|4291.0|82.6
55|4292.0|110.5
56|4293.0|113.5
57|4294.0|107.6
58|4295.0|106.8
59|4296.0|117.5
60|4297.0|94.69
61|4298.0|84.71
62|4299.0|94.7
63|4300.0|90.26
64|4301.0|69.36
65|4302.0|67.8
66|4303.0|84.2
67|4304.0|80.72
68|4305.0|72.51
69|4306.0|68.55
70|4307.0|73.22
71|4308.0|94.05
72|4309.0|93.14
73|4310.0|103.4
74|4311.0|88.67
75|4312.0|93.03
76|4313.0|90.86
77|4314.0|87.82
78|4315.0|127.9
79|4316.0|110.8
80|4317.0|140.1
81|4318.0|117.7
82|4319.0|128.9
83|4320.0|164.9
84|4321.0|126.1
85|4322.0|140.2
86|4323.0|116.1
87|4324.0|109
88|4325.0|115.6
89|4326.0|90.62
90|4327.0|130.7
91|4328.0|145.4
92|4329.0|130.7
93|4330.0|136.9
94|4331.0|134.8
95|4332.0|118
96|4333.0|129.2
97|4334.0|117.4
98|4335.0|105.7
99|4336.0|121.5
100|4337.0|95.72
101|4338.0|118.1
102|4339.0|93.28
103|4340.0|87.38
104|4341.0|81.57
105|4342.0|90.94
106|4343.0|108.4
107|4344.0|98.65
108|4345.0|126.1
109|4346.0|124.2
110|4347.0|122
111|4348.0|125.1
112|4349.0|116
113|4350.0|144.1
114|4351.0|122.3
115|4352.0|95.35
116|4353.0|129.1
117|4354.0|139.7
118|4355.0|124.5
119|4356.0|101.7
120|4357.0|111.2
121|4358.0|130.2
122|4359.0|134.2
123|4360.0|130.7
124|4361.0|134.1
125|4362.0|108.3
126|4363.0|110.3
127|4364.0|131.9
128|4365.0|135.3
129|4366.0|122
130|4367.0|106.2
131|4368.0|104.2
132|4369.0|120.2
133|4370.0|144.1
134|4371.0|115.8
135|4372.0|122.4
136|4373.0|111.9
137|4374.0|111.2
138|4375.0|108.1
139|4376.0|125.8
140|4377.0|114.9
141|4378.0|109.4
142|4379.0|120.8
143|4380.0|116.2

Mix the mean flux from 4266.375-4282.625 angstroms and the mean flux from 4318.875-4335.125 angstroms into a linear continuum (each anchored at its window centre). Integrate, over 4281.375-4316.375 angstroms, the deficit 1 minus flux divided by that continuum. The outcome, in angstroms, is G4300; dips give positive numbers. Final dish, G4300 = 5.04 angstroms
